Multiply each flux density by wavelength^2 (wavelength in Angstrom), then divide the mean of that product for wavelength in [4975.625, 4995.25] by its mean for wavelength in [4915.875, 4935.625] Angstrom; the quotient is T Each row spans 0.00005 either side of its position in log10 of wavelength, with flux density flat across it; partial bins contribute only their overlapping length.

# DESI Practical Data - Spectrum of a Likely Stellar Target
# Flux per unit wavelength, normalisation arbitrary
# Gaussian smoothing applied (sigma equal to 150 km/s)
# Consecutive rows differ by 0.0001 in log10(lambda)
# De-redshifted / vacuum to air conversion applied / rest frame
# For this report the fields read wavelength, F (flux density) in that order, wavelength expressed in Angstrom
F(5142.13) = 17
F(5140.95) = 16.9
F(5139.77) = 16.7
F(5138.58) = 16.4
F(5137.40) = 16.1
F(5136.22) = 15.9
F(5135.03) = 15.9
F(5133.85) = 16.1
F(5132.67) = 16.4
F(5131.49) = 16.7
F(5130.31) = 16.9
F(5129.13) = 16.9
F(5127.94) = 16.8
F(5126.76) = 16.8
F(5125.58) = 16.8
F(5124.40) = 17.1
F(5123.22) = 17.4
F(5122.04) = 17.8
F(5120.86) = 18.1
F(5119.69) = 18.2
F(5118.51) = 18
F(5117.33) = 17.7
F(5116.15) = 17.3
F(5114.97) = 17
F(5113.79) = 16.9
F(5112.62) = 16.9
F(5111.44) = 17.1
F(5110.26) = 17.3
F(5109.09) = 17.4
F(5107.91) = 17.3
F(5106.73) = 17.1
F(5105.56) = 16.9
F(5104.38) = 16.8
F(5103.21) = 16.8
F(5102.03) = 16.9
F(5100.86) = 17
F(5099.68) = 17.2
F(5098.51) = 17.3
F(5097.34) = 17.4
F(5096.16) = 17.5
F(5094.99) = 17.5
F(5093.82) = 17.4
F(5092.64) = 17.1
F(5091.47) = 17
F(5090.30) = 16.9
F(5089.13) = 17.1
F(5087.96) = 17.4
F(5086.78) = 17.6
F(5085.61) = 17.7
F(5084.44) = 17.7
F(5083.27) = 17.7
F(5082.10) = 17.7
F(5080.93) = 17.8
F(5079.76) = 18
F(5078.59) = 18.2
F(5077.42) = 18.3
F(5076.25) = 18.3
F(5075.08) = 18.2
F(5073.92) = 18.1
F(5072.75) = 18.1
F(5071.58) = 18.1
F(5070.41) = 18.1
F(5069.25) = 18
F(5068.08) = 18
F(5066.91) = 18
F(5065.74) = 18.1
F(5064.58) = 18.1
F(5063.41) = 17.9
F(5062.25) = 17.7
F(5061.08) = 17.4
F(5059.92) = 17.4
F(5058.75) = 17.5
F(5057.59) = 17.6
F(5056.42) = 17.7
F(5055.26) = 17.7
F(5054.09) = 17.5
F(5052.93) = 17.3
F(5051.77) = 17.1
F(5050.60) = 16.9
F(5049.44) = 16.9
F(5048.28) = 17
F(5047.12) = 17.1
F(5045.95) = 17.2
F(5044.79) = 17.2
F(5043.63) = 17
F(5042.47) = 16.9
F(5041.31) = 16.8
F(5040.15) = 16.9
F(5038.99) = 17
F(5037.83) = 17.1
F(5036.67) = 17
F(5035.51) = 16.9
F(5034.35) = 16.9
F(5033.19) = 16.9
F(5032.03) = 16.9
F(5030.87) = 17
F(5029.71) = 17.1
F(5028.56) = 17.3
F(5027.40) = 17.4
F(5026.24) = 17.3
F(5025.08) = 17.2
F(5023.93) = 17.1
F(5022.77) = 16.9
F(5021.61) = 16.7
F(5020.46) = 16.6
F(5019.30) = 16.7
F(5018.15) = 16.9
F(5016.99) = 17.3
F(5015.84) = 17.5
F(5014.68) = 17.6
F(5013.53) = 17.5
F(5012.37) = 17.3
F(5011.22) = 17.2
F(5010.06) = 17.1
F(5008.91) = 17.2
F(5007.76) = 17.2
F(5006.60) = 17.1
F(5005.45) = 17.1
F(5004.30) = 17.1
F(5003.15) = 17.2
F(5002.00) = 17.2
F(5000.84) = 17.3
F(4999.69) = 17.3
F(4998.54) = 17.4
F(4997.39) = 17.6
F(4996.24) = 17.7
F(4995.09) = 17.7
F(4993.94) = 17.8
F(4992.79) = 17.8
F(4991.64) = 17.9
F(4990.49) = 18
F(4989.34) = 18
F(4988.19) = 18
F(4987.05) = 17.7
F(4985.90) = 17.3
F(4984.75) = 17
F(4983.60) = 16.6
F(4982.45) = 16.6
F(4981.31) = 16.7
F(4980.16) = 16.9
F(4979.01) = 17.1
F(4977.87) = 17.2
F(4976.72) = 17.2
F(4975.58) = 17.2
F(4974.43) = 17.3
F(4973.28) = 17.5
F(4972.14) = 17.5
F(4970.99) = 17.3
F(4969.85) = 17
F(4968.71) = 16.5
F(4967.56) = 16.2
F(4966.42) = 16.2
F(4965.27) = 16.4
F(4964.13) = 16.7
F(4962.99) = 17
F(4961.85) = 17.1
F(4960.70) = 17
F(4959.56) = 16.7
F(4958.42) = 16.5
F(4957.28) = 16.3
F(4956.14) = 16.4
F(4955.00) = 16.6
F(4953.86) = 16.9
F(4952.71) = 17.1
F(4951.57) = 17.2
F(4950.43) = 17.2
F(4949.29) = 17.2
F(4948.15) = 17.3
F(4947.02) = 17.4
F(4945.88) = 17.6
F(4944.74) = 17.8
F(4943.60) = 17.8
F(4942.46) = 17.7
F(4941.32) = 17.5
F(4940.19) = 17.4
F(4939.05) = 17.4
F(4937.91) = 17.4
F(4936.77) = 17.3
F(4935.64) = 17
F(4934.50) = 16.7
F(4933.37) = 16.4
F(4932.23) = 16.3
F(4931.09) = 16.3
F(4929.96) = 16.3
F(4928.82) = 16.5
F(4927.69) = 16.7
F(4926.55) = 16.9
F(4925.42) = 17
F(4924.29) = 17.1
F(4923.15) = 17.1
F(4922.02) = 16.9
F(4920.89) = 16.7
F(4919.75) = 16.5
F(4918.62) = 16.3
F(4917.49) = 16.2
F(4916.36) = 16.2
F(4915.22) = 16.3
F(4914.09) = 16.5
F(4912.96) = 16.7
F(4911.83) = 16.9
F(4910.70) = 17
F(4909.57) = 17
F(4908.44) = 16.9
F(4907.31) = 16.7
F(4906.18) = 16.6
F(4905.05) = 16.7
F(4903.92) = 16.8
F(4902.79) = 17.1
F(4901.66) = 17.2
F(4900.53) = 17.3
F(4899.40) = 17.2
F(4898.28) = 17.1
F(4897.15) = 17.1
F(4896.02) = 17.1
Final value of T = 1.1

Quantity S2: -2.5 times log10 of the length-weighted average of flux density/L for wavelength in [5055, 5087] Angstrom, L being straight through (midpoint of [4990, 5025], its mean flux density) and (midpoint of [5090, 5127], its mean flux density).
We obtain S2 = -0.04 mag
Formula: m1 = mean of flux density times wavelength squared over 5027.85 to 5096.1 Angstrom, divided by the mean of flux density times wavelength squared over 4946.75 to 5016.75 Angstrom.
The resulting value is 1.05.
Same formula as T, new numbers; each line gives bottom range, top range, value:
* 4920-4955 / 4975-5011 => 1.04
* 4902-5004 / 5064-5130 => 1.09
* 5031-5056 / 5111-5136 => 1.03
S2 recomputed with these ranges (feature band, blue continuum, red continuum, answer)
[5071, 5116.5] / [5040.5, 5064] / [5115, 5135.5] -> -0.02 mag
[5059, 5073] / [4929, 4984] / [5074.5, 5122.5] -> -0.03 mag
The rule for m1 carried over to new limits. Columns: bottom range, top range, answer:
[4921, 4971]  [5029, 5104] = 1.08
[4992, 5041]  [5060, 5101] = 1.06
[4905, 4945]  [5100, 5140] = 1.09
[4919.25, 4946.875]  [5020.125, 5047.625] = 1.04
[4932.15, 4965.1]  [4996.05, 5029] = 1.03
